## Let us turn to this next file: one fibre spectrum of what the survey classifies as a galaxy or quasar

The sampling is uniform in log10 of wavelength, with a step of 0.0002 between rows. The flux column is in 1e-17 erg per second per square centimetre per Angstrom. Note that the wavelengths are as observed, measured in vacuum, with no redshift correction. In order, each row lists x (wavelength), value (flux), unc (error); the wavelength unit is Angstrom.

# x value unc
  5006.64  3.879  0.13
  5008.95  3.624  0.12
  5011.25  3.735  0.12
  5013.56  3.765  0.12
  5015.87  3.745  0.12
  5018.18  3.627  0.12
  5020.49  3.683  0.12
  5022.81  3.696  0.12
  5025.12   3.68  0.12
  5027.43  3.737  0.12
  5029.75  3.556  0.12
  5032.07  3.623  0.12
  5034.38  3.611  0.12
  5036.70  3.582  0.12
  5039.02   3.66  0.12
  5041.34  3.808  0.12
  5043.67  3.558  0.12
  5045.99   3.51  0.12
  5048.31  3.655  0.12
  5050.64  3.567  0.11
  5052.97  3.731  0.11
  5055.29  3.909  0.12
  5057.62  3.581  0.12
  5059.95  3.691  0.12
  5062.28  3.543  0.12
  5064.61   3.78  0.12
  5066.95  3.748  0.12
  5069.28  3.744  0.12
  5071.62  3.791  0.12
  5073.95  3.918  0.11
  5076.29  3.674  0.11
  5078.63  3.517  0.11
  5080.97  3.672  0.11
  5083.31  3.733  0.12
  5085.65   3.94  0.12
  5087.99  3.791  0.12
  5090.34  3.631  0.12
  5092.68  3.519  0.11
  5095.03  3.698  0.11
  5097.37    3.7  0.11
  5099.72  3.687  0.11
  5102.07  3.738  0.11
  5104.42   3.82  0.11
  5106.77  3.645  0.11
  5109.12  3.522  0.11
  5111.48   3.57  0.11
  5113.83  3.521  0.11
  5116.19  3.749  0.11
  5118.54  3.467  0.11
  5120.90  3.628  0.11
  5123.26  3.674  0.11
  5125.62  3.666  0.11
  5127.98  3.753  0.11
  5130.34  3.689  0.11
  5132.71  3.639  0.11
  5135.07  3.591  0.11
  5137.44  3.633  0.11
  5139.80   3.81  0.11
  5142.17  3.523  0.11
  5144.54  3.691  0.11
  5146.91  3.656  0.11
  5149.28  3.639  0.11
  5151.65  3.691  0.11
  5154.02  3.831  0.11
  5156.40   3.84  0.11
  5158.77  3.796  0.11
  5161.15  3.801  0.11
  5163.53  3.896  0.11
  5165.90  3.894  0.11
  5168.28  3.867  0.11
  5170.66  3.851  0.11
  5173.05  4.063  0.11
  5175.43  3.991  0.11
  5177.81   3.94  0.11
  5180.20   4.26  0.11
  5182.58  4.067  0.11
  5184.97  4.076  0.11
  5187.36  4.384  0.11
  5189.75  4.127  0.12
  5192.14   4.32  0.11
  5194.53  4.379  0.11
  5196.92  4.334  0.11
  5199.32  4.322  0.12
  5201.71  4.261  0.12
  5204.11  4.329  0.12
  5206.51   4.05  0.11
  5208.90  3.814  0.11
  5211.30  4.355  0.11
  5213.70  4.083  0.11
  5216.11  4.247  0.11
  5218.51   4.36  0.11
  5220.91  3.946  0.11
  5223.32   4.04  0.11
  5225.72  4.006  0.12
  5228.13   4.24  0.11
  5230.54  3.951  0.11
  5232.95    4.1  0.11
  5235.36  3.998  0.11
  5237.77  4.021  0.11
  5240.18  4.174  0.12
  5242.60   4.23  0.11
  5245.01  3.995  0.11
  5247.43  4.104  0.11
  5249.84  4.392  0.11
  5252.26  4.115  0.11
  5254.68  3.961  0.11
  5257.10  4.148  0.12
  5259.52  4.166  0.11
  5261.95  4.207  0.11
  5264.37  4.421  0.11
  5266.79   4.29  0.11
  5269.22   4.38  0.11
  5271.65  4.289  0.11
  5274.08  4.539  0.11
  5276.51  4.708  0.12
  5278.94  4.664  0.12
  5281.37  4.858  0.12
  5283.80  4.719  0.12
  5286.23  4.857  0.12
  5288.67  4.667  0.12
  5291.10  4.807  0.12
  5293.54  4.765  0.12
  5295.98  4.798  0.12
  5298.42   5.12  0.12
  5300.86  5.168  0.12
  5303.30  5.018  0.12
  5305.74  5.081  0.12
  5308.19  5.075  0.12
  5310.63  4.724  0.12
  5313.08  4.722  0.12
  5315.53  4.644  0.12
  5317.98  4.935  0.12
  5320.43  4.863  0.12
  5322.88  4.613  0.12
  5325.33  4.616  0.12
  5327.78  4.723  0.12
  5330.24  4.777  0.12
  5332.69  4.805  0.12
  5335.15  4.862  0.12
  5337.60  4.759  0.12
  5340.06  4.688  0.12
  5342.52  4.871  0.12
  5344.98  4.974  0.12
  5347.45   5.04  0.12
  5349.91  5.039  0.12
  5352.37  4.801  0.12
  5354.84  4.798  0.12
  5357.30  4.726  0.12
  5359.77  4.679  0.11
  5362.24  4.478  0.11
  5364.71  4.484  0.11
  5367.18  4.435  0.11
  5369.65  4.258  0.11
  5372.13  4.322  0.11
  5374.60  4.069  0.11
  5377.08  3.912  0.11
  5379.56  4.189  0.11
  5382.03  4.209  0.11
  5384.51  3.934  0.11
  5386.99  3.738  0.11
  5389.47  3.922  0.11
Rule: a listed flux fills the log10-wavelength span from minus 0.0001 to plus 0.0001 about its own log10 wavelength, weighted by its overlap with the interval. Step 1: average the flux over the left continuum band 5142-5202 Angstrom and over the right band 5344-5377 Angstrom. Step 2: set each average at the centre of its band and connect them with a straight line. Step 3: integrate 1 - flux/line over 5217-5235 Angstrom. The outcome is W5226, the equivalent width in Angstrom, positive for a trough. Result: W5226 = 0.30 Angstrom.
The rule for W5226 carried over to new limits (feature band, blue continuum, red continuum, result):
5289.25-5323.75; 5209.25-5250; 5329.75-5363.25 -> -2.3 Angstrom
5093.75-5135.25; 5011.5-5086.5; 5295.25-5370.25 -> 3.0 Angstrom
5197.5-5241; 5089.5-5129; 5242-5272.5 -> -0.7 Angstrom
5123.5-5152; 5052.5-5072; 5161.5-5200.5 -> 2.2 Angstrom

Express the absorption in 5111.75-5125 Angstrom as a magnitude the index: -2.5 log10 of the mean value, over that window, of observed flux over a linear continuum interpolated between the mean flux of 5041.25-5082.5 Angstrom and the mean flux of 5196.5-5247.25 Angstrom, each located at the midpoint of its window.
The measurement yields 0.068 mag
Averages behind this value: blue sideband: 3.69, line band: 3.61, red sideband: 4.13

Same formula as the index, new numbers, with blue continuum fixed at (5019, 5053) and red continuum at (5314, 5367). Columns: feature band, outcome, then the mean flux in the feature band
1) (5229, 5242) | 0.081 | 4.06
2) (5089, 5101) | 0.060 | 3.65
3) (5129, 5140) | 0.097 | 3.66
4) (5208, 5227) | 0.051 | 4.11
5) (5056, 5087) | 0.015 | 3.72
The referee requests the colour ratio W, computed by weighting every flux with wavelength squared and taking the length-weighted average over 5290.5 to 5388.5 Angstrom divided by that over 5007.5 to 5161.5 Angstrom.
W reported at 1.39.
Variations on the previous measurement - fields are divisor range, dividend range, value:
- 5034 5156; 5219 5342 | 1.32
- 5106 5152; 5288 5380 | 1.40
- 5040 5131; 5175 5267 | 1.19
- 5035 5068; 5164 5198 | 1.18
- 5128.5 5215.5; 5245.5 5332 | 1.22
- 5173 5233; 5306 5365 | 1.21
